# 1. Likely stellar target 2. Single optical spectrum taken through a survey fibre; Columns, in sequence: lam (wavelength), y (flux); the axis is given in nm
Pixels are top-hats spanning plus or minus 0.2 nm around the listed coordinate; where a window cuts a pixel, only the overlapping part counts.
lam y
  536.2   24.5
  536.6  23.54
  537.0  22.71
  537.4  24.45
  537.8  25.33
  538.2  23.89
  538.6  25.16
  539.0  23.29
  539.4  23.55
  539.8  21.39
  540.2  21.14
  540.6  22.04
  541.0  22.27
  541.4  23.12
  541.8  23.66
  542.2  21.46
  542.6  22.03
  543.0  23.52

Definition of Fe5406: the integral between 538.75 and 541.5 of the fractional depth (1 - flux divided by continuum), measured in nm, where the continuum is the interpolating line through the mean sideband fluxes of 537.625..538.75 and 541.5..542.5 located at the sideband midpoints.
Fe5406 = 0.14 nm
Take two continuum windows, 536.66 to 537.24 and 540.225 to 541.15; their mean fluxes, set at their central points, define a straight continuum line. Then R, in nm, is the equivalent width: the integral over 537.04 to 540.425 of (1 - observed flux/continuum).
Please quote -0.14 nm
